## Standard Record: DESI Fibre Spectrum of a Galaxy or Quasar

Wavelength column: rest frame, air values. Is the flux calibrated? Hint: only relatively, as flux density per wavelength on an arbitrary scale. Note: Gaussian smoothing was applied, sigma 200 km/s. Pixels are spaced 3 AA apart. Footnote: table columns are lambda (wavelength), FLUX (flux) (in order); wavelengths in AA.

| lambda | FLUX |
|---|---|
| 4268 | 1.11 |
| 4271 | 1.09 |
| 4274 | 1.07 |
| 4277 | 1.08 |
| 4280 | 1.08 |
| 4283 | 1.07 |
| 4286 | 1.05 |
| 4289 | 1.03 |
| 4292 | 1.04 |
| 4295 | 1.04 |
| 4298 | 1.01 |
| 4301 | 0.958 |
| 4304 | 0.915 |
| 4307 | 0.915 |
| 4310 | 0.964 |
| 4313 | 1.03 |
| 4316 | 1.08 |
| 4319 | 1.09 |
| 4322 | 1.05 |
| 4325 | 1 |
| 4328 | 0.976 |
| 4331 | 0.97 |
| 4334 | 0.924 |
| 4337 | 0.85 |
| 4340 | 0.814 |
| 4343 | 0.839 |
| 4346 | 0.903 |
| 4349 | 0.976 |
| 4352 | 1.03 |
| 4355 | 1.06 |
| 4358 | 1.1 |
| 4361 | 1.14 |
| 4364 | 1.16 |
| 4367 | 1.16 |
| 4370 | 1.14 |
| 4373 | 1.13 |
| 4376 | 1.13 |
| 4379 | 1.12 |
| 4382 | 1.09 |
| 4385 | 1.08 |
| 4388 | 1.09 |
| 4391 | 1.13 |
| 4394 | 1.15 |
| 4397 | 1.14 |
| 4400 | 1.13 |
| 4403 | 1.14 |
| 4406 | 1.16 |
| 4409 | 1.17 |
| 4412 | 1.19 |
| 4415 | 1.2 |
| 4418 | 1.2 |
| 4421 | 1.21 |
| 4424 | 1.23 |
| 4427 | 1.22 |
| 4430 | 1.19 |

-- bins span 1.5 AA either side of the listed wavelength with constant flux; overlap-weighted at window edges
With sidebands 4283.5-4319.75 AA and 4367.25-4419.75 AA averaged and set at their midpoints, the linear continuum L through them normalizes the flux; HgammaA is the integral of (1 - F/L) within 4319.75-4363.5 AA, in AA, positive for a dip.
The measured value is 3.6 AA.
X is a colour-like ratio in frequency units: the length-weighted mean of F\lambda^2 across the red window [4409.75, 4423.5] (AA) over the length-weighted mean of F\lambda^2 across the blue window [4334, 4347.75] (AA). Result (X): 1.44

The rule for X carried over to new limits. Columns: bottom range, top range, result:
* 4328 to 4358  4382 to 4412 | 1.23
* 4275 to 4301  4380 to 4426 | 1.16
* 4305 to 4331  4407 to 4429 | 1.25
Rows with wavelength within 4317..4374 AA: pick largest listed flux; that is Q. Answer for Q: 1.16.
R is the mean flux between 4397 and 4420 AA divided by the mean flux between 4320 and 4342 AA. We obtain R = 1.24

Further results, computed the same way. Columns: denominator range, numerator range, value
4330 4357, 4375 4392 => 1.19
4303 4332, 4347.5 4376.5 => 1.10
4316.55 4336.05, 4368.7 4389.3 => 1.11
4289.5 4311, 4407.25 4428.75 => 1.23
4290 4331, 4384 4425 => 1.15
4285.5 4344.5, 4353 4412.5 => 1.16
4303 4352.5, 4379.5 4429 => 1.21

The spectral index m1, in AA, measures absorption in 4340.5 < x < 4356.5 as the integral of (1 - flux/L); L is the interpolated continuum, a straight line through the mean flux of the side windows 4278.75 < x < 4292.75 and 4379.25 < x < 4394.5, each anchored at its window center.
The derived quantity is 1.98 AA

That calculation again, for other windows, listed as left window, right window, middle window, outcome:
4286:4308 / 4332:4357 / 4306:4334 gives -1.3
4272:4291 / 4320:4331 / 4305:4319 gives 0.3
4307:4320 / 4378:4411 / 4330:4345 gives 2.5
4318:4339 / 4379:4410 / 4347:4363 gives -0.4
